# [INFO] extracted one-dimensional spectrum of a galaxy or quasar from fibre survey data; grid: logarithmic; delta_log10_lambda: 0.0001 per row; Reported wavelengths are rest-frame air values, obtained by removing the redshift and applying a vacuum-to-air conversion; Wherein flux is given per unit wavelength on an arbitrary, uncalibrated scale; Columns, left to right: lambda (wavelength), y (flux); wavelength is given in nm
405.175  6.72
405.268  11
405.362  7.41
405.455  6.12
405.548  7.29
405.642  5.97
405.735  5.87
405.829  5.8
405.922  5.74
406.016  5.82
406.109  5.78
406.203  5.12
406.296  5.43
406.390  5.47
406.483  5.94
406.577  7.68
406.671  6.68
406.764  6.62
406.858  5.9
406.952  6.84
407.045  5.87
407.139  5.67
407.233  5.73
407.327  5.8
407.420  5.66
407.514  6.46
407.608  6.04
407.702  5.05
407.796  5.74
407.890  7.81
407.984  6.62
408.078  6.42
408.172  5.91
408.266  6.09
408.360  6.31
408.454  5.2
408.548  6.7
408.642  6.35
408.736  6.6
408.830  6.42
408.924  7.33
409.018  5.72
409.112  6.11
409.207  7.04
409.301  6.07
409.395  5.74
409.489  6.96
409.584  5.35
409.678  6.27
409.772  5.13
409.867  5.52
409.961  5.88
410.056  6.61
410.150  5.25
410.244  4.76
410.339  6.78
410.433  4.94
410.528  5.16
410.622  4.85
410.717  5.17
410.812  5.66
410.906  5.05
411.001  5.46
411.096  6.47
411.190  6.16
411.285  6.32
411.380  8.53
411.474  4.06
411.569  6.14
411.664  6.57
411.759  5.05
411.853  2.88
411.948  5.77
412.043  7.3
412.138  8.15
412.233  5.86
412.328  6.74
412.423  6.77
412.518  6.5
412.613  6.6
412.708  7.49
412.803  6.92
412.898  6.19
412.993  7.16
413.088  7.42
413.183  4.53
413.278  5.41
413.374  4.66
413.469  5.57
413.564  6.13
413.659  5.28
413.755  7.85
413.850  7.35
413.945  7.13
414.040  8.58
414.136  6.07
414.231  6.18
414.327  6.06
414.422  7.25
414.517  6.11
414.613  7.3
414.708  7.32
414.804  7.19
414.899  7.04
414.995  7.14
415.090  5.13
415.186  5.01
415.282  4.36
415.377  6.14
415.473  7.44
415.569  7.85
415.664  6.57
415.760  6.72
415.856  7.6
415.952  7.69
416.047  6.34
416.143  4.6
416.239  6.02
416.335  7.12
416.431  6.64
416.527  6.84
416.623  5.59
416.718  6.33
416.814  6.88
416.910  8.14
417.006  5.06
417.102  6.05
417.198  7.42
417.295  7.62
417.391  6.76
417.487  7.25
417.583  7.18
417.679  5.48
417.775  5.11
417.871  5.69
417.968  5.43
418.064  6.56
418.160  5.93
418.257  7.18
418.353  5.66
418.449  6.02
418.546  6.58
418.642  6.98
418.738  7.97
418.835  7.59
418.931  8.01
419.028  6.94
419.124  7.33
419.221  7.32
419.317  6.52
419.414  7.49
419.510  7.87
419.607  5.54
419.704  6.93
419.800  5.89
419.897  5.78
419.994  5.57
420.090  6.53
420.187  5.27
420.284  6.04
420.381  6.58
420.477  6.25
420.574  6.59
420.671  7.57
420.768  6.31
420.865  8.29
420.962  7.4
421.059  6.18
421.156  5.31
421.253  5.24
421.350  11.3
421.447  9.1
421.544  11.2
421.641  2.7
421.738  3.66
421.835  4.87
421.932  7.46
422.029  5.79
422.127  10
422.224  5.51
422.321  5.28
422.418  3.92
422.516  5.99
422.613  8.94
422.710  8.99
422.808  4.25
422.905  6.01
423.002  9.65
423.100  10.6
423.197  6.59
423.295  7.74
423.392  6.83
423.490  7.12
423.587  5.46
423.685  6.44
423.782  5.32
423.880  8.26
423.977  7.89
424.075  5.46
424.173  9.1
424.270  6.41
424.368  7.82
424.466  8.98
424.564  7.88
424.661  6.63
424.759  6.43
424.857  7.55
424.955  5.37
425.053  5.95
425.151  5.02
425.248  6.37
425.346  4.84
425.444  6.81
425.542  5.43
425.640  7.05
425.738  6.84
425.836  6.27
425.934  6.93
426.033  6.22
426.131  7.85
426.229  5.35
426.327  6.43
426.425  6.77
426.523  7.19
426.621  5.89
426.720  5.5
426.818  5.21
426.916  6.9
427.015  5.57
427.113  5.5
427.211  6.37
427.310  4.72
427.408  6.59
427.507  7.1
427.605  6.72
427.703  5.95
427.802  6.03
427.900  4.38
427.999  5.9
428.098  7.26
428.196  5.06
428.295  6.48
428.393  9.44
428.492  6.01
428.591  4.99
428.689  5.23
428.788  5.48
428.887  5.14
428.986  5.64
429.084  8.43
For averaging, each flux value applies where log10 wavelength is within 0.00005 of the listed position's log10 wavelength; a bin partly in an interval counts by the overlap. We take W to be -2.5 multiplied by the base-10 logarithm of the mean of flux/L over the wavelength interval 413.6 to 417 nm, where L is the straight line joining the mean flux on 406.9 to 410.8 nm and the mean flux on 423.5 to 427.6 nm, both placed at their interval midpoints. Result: -0.08 mag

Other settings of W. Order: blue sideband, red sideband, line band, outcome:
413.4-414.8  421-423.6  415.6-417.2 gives 0.03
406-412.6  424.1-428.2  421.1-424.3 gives -0.10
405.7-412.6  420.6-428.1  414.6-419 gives -0.04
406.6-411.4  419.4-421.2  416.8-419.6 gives -0.06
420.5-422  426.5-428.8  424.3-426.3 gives -0.04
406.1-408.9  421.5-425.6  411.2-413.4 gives 0.02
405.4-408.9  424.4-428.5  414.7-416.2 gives -0.04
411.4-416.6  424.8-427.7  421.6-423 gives 0.03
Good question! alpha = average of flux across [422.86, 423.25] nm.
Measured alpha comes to 8.22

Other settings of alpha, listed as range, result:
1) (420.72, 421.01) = 7.33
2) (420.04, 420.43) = 6.12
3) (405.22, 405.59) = 7.97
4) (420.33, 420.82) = 6.67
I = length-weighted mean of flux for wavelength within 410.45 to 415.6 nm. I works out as 6.26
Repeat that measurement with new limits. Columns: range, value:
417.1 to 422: 6.66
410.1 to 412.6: 5.87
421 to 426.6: 6.78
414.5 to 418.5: 6.47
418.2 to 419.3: 7.03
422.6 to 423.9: 7.23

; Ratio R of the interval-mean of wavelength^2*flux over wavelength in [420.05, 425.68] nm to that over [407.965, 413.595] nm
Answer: 1.2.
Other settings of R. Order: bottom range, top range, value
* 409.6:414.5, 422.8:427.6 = 1.16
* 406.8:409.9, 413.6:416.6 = 1.12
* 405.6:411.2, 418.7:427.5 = 1.20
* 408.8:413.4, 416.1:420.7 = 1.12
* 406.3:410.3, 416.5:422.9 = 1.14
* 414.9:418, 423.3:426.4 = 1.08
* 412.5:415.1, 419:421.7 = 1.07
